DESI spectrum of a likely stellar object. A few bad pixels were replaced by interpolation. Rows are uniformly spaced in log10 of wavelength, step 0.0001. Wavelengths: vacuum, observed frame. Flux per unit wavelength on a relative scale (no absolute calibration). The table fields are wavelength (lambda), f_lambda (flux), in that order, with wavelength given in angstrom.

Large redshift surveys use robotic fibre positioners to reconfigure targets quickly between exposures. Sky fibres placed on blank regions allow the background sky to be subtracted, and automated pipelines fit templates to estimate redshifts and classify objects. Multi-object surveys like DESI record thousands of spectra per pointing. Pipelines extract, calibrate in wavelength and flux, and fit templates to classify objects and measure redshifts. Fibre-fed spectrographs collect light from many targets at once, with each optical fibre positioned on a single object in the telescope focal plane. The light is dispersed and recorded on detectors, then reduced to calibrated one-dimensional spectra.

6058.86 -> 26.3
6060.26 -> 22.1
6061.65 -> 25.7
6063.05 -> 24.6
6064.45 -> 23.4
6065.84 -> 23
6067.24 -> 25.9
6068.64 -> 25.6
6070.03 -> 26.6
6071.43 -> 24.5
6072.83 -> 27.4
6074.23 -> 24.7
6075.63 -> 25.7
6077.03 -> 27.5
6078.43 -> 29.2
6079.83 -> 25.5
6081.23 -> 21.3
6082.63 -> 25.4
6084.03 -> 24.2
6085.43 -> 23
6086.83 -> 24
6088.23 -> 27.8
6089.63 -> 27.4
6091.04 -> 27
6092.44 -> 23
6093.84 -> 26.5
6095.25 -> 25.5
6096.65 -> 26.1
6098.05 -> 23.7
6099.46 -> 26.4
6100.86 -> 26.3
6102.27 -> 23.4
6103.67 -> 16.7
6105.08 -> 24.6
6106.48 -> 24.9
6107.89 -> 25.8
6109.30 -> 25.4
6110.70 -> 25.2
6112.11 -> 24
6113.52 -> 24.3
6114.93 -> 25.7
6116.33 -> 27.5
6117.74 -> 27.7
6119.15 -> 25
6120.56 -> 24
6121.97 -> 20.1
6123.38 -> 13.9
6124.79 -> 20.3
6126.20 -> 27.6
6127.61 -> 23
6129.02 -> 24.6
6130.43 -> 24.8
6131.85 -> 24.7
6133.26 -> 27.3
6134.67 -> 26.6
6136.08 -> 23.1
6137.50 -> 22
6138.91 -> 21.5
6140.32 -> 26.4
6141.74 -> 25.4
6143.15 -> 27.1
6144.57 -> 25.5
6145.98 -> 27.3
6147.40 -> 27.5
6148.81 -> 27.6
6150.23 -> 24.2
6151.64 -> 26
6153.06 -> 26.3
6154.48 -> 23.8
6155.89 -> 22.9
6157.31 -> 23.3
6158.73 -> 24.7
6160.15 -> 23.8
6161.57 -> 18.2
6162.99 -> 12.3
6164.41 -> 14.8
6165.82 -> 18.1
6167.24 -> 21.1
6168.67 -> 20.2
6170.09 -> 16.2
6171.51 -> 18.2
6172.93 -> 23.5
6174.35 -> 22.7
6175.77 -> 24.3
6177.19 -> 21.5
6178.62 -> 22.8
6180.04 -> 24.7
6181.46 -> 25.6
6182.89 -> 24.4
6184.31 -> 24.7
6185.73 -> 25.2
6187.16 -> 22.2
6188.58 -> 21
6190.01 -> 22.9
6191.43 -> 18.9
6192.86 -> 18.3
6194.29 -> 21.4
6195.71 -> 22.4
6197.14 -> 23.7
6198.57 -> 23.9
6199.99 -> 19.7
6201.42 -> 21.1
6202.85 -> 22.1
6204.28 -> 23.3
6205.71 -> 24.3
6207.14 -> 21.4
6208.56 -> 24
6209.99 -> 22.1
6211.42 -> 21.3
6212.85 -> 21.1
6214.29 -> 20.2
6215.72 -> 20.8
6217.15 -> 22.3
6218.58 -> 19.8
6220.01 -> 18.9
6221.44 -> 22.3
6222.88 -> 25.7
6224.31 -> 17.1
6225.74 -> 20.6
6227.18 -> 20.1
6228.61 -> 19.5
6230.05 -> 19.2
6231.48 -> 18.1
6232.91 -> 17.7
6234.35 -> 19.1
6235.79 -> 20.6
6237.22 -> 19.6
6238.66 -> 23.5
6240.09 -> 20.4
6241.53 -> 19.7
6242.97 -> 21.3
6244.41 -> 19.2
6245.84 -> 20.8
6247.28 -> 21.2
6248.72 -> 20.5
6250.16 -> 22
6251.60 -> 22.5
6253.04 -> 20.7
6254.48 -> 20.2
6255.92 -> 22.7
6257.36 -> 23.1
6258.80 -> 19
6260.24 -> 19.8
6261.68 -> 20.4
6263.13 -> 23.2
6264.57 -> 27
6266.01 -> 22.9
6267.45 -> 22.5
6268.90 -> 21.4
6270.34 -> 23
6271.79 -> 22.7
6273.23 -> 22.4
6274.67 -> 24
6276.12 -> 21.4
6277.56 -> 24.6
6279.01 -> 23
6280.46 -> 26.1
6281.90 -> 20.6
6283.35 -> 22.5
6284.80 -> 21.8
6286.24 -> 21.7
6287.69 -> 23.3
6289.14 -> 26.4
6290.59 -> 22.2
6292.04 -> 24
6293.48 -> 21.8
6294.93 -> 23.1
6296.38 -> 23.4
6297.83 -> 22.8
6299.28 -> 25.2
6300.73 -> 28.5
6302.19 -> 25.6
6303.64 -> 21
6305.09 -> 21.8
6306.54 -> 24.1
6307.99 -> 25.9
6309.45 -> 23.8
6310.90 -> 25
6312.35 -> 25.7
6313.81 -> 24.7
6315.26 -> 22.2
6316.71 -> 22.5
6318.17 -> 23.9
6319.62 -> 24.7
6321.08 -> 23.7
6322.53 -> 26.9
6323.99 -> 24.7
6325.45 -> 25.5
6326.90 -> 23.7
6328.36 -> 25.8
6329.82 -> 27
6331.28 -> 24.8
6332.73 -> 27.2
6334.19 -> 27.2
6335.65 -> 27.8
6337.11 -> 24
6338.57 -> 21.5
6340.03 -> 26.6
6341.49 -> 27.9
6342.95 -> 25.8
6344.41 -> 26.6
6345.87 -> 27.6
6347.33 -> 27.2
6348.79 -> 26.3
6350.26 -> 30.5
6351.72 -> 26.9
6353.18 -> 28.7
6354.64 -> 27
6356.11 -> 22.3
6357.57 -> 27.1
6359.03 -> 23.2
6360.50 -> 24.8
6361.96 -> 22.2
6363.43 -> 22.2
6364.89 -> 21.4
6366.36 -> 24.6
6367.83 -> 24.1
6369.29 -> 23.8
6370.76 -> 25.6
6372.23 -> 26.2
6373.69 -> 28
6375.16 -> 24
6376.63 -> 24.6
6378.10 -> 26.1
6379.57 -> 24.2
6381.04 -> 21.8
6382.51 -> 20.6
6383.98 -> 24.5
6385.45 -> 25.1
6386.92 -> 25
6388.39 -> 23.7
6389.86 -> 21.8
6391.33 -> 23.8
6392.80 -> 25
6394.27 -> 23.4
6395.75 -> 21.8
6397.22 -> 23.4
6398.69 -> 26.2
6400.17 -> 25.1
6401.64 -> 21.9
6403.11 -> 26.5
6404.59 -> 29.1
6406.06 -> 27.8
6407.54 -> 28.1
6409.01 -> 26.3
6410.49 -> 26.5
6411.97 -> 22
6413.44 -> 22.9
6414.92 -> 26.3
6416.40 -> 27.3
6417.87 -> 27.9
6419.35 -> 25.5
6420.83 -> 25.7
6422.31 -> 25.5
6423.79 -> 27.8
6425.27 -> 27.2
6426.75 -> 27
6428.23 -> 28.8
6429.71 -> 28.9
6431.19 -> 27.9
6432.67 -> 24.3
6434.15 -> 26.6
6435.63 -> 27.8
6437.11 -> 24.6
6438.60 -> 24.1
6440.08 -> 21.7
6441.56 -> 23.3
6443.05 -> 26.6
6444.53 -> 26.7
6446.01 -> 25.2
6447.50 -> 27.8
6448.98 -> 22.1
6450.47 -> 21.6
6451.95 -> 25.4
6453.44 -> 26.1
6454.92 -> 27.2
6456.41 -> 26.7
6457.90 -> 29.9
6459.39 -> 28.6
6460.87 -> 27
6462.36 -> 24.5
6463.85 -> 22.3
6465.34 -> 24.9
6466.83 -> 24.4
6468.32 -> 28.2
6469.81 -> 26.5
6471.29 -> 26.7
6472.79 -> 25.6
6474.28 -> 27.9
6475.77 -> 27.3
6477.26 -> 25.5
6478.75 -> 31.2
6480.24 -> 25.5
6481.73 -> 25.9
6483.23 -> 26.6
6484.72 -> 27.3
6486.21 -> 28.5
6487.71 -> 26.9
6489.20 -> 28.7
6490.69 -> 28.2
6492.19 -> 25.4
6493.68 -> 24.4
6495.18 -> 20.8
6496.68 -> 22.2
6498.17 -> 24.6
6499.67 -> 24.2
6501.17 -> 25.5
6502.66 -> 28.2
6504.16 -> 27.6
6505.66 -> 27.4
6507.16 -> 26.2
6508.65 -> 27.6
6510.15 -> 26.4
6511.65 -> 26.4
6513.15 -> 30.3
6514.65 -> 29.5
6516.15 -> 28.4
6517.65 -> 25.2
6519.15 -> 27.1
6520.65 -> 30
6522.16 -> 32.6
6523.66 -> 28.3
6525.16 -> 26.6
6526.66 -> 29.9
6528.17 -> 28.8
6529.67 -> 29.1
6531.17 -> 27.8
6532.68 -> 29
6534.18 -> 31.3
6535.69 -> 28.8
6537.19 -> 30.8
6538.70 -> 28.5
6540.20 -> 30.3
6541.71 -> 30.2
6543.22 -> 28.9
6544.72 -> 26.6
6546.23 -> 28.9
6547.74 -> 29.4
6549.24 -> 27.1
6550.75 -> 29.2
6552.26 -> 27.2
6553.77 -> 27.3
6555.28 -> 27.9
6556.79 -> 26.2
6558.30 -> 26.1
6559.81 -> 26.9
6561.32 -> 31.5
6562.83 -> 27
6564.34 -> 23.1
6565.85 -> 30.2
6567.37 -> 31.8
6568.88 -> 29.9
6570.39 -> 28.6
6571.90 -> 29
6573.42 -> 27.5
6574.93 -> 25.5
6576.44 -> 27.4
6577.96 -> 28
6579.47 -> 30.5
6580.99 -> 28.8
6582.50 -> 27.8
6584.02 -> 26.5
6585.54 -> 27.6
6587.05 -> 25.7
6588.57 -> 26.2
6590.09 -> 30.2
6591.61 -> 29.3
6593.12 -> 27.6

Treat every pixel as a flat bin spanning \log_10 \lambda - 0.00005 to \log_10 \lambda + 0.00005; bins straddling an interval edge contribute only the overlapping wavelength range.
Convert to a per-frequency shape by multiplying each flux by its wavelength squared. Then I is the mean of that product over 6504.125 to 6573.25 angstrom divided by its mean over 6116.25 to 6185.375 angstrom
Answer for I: 1.4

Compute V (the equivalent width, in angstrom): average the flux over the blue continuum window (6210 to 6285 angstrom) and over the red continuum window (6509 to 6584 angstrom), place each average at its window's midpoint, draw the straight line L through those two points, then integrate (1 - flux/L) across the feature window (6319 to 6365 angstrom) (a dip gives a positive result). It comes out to -4.0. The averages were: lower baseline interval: 21.4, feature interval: 25.6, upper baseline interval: 28.4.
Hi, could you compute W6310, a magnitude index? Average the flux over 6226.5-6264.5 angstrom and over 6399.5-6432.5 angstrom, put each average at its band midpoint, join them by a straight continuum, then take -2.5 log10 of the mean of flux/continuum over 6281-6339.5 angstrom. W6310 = -0.06 mag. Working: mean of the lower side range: 20.7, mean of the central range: 24.2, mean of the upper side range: 26.4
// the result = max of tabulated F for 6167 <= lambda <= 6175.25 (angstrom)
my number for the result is 23.5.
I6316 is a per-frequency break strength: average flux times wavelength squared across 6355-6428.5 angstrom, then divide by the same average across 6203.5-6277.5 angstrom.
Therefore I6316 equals 1.2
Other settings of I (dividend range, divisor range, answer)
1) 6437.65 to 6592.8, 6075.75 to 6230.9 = 1.32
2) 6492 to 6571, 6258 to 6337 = 1.26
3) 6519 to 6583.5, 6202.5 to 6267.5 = 1.49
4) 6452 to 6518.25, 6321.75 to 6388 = 1.09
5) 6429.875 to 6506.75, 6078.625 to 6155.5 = 1.18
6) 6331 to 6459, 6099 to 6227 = 1.20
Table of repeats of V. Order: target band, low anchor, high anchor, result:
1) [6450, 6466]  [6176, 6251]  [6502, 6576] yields 0.4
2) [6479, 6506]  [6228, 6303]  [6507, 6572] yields 1.3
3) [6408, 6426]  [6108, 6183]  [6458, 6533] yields 0.2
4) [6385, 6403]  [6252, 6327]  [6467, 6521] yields 0.8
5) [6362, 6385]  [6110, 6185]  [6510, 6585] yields 1.9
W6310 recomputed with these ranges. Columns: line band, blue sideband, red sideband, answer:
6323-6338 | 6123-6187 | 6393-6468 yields -0.041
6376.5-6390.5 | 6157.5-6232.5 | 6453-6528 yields 0.051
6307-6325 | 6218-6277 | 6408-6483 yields -0.075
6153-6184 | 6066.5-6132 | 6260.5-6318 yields 0.133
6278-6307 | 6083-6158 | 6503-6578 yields 0.119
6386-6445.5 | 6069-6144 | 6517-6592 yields 0.070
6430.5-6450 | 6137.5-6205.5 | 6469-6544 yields 0.056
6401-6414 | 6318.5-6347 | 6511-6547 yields 0.049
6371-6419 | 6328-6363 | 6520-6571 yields 0.075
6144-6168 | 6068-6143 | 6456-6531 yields 0.102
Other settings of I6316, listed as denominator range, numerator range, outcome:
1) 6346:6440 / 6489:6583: 1.15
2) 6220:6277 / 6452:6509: 1.34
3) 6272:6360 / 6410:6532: 1.13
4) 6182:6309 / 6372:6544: 1.28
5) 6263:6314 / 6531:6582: 1.31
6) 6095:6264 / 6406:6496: 1.27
